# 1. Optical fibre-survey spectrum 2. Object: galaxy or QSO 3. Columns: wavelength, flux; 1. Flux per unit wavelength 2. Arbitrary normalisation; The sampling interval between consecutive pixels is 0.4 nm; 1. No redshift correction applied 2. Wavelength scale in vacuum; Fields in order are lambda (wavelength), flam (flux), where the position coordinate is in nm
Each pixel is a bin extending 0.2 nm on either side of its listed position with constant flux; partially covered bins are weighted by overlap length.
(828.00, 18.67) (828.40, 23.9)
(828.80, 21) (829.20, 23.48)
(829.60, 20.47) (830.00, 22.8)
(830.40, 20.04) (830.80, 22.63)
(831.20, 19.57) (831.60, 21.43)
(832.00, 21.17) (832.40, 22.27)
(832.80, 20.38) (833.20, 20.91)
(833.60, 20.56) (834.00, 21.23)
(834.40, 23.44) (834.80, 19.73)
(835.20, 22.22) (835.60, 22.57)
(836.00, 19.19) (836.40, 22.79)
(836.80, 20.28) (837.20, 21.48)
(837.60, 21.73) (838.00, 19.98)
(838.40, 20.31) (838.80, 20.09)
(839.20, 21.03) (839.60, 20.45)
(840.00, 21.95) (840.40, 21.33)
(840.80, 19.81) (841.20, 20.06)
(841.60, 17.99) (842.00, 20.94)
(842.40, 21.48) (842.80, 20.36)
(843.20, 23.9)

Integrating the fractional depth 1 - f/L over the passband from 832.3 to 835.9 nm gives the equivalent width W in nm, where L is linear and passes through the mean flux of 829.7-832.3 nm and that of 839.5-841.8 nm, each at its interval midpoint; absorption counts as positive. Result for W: -0.08 nm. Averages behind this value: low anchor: 21.3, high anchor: 20.3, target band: 21.4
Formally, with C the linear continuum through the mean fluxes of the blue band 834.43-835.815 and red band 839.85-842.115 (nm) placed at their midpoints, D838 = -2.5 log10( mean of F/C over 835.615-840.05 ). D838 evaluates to 0.009 mag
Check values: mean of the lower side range 21.7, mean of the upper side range 20.3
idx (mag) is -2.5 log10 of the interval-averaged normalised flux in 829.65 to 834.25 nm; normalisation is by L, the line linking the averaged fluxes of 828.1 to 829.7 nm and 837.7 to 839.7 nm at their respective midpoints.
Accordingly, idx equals 0.02 mag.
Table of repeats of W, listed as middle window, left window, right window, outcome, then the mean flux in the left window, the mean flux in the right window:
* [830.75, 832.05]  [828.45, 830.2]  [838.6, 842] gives 0.04 nm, 22.1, 20.4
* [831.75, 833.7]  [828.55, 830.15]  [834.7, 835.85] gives 0.06 nm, 22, 21.6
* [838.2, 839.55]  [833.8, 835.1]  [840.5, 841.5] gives 0.00 nm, 21.5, 19.9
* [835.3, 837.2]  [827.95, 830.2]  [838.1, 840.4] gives -0.02 nm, 21.9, 20.8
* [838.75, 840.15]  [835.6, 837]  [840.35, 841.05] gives -0.03 nm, 21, 20.4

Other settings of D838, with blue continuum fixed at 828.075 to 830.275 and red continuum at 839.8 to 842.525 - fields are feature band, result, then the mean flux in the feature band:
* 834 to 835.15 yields -0.01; 21.6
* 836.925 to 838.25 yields 0.00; 21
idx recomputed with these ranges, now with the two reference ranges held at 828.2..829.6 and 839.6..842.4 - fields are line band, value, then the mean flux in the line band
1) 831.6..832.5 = 0.02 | 21.6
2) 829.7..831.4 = 0.05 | 21.2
